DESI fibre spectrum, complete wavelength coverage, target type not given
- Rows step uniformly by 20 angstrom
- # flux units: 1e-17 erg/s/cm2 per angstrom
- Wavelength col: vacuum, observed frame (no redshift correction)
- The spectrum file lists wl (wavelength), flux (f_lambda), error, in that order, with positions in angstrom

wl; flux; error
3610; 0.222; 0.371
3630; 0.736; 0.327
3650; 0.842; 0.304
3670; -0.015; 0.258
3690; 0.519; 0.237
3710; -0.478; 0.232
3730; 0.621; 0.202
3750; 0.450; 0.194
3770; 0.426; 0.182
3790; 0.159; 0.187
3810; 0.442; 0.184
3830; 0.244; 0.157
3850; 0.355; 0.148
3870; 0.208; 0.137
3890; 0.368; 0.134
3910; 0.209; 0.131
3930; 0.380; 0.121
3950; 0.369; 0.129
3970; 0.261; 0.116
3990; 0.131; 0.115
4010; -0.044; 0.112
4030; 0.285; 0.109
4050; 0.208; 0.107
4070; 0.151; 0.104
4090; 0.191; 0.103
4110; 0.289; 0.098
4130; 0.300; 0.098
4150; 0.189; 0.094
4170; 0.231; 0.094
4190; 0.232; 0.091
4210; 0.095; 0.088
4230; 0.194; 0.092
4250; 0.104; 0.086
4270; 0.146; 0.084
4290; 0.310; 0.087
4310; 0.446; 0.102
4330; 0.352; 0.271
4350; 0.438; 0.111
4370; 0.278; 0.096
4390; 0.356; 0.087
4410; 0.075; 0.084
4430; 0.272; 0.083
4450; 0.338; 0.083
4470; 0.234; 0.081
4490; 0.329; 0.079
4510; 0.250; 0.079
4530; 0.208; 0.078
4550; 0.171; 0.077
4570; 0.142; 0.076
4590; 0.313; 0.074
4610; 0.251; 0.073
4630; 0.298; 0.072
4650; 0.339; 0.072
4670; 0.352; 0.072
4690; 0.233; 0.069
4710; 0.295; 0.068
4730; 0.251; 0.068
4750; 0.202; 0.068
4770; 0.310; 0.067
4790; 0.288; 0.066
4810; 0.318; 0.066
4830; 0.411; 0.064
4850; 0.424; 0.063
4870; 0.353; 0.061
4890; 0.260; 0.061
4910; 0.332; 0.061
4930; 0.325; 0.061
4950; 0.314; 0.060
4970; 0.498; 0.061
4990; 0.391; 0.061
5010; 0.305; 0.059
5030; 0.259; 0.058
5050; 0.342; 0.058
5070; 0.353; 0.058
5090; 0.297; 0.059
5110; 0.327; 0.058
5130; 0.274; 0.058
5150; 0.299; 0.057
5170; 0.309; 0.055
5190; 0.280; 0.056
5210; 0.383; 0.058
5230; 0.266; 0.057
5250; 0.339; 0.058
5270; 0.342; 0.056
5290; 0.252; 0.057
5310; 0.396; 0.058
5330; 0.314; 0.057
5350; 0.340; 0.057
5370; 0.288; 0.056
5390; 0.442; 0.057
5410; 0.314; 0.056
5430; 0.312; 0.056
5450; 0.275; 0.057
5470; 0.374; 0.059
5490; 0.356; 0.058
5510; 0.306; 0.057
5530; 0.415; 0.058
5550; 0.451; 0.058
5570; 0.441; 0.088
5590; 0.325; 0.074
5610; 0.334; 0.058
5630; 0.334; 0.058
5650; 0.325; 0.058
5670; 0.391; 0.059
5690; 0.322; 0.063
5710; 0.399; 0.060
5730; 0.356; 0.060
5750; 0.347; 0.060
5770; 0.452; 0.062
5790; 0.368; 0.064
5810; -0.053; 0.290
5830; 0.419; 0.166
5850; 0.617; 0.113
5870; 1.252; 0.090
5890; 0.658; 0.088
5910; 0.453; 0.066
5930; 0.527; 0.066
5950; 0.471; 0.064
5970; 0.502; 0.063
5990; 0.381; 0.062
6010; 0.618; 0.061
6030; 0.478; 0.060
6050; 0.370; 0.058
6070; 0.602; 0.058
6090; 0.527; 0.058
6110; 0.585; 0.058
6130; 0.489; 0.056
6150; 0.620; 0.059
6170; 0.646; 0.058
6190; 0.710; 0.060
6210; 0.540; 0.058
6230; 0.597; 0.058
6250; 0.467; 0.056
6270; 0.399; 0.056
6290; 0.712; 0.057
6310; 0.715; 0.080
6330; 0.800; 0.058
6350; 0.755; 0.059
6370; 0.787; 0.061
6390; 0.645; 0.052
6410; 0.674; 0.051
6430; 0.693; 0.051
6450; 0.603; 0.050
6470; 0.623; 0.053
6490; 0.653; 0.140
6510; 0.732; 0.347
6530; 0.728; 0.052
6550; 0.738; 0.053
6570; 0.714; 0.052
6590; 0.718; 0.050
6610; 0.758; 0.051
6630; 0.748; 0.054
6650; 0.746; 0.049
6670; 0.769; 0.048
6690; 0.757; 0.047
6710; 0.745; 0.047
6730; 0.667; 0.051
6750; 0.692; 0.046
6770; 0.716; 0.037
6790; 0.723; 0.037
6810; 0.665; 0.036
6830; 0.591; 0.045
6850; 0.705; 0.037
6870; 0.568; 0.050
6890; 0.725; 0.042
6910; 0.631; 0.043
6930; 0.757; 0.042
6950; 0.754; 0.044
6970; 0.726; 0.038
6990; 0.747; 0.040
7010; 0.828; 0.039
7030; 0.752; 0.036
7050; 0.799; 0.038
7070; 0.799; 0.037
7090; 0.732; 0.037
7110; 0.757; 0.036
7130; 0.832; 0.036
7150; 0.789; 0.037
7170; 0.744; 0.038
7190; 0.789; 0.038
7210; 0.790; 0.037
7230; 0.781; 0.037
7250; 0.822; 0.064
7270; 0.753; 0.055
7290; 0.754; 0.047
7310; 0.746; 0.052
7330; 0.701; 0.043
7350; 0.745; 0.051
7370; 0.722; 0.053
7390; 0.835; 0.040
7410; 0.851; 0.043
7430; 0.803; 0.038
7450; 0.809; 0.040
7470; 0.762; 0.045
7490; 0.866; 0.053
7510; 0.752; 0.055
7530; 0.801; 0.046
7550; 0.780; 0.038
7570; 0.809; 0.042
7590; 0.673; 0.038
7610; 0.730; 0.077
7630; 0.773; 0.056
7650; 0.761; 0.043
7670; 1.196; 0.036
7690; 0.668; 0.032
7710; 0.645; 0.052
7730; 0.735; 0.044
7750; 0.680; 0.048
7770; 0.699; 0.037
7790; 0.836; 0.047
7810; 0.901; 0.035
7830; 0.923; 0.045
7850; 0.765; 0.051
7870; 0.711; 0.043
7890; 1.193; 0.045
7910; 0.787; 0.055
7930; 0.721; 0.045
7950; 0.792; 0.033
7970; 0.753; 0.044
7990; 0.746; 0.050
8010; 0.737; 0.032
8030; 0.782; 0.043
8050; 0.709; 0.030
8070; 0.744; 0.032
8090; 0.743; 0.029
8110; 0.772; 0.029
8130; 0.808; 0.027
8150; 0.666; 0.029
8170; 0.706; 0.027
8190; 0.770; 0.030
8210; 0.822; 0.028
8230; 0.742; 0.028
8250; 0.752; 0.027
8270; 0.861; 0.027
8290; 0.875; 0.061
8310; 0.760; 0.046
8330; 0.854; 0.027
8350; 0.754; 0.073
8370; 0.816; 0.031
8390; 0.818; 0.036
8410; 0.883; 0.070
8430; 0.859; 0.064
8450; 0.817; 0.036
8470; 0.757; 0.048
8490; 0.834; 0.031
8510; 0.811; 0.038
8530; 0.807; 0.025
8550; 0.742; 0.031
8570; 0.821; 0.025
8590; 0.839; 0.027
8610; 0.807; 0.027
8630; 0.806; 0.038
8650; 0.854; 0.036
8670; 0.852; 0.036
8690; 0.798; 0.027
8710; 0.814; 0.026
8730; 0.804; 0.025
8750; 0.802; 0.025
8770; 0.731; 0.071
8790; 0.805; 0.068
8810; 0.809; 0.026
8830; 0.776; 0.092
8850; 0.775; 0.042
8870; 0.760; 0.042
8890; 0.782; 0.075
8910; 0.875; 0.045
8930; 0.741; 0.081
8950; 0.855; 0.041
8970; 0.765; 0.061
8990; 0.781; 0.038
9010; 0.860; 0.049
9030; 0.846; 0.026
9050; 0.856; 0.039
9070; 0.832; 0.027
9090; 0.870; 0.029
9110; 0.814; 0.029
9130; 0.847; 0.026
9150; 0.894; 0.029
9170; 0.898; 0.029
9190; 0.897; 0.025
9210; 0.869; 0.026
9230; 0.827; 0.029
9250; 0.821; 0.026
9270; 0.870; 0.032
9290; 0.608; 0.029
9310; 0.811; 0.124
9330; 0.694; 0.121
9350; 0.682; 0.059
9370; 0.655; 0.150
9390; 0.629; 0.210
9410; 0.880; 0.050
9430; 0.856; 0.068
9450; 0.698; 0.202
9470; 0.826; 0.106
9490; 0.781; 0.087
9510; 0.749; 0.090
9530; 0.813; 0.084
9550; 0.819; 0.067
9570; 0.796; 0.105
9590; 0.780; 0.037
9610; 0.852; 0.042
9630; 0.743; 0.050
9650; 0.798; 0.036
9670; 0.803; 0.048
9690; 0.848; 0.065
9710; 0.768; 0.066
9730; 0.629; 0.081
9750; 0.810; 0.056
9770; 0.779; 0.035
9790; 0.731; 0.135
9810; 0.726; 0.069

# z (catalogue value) 0.576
